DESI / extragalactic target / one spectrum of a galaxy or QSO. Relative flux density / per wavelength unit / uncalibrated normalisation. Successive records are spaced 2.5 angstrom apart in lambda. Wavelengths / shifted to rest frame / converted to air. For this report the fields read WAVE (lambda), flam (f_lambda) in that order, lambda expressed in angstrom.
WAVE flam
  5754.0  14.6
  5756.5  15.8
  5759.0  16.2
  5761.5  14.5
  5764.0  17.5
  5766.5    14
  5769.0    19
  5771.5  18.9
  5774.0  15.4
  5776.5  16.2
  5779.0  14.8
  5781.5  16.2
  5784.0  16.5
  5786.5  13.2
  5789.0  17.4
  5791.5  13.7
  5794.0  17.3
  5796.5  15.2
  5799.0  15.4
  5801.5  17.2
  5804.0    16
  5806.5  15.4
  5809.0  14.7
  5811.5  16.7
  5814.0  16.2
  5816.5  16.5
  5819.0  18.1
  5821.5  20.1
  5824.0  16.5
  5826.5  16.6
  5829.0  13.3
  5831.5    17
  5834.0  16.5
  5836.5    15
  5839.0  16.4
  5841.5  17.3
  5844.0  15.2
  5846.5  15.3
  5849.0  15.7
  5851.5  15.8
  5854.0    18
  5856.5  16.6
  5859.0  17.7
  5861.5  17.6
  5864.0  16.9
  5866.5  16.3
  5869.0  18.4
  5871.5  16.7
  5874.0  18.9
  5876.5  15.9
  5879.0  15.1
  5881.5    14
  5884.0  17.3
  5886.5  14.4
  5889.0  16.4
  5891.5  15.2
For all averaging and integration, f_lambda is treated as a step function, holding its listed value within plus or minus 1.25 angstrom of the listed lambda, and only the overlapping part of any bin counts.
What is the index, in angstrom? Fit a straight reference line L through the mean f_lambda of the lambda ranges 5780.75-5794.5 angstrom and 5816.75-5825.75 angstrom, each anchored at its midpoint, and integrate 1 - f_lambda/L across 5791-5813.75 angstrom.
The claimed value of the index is 1.1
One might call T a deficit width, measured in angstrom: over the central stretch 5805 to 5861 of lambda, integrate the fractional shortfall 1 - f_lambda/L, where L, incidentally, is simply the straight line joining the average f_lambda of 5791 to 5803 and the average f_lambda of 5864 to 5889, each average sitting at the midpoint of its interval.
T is -1.0 angstrom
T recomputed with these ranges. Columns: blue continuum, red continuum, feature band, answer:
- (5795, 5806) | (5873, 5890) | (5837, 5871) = -1.54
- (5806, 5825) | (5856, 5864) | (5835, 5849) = 1.04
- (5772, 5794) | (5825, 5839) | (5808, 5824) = -1.34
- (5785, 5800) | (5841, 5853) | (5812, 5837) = -1.59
